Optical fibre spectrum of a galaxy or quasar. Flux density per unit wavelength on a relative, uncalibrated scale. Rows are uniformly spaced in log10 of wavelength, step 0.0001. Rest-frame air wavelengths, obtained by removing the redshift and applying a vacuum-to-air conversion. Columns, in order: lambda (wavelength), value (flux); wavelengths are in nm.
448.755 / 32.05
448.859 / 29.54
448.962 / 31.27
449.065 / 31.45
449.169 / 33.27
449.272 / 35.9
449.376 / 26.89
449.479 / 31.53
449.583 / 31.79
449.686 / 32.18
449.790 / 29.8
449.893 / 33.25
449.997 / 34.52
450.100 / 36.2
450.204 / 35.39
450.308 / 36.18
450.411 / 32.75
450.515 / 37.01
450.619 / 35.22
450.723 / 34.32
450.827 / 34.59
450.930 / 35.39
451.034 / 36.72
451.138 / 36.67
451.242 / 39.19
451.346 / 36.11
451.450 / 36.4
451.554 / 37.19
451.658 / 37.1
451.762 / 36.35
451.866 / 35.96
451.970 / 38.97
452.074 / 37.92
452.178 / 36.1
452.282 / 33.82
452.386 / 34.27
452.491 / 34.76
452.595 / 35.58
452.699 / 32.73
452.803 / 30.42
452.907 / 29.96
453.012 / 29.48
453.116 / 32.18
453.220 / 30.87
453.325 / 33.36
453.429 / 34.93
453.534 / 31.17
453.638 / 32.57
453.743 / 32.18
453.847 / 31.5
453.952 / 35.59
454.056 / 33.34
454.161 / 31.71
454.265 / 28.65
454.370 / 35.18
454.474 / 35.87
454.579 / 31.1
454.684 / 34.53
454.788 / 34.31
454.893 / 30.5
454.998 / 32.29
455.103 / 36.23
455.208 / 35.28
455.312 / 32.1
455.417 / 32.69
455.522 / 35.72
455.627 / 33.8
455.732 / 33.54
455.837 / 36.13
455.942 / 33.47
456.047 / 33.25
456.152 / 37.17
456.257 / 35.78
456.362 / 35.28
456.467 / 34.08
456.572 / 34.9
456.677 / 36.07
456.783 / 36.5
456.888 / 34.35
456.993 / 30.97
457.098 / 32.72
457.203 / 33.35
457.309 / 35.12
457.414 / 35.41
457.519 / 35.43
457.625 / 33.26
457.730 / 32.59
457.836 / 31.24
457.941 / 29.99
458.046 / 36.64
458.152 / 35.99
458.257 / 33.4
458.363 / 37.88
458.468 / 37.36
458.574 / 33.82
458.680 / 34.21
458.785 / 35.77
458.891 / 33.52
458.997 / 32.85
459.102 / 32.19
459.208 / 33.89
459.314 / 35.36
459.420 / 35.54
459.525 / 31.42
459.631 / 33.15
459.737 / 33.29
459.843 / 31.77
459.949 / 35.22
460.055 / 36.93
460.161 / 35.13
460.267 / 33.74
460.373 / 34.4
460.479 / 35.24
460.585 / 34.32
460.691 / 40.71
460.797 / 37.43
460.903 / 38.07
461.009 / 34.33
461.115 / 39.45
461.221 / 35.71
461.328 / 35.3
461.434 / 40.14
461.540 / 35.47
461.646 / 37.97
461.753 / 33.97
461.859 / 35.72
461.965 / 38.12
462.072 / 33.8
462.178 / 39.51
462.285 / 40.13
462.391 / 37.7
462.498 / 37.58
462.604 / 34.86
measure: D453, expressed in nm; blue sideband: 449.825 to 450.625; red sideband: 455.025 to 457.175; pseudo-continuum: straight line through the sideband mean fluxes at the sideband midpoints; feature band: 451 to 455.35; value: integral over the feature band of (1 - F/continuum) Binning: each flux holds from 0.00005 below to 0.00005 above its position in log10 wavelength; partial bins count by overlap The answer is 0.081 nm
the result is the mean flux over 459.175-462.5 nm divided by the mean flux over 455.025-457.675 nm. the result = 1.04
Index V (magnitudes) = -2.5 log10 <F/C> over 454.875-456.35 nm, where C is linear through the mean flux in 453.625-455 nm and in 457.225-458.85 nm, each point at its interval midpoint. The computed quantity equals -0.027 mag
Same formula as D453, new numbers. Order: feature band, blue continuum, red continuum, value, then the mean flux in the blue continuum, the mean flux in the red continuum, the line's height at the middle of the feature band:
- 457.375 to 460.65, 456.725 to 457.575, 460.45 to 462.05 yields 0.10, 34.2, 36.8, 35.4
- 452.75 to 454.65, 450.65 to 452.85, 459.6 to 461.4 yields 0.18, 35.8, 35.6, 35.7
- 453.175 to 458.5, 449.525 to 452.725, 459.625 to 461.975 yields 0.26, 35.3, 35.9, 35.6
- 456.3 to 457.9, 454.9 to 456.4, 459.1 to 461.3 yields 0.03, 34.3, 35.2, 34.6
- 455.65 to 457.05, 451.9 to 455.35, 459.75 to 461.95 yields -0.01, 33.3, 36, 34.4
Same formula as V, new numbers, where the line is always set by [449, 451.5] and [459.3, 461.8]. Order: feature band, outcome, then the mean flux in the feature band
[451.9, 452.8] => -0.02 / 35.3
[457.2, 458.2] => 0.04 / 33.9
